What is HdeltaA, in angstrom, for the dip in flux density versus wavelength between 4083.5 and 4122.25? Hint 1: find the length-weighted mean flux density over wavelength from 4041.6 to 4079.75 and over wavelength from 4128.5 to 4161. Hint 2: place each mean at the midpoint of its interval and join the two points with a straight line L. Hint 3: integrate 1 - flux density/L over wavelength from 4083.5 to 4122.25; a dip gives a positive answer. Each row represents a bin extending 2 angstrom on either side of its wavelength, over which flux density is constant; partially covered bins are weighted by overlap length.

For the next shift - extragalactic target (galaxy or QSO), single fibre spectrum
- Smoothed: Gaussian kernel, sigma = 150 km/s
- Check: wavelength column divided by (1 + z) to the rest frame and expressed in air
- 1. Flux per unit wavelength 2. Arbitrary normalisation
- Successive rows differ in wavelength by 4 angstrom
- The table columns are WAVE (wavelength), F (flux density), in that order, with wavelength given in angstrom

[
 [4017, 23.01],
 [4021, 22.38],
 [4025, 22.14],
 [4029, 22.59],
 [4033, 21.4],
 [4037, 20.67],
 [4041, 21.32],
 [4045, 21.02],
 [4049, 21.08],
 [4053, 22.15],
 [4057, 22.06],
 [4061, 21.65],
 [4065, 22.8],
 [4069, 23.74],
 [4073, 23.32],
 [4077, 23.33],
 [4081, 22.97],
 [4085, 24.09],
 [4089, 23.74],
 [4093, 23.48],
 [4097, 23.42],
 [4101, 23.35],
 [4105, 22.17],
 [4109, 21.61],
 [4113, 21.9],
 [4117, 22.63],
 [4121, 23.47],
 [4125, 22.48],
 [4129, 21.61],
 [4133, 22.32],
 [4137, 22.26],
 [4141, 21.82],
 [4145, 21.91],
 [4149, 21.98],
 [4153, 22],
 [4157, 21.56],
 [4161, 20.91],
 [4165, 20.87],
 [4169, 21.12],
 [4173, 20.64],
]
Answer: -1.5 angstrom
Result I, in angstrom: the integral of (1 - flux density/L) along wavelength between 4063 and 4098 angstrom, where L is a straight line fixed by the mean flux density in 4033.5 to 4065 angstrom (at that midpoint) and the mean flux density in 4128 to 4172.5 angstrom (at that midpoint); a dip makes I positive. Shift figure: -3.1 angstrom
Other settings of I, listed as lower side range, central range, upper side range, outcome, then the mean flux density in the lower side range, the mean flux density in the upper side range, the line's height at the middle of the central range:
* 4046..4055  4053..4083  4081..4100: -0.47 angstrom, 21.5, 23.6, 22.4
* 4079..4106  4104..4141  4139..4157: 0.51 angstrom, 23.4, 21.9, 22.6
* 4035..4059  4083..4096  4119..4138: -1.07 angstrom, 21.4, 22.4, 21.9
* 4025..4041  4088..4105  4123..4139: -1.05 angstrom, 21.6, 22.2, 22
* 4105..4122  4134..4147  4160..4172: -0.25 angstrom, 22.3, 20.9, 21.6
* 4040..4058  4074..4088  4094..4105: -0.56 angstrom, 21.5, 23.2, 22.6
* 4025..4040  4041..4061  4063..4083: 0.71 angstrom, 21.6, 23.2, 22.4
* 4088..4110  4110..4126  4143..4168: -0.05 angstrom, 23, 21.5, 22.5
